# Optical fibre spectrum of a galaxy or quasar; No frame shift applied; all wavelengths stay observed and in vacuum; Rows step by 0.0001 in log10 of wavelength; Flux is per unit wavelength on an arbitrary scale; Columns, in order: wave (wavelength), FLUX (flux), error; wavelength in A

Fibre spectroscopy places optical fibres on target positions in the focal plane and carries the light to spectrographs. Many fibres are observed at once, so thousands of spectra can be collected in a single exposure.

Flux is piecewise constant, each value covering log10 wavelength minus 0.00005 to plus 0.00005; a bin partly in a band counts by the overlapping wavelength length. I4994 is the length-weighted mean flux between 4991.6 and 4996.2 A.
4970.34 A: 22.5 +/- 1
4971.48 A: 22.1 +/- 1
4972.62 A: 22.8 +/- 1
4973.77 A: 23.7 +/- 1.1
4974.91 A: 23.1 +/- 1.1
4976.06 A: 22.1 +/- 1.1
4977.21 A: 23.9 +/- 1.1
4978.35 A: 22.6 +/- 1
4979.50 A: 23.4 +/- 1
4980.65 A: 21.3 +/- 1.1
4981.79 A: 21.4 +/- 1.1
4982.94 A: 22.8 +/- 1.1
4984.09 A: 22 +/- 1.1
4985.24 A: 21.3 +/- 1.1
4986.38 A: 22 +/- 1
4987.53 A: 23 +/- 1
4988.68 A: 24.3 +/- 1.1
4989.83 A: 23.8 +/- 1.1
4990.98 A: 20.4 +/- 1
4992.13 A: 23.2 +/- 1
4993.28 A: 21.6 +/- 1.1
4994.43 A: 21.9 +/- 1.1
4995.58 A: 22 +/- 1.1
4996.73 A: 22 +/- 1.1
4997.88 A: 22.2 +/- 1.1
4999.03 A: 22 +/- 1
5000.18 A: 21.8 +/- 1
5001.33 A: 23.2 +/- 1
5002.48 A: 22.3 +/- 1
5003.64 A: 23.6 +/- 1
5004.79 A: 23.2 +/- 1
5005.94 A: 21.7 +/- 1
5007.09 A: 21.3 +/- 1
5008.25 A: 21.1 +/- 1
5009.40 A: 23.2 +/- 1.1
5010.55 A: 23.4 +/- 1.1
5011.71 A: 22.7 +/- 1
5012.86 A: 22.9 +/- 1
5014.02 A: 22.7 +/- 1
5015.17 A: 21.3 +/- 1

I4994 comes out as 22.2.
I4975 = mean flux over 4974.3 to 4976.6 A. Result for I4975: 22.6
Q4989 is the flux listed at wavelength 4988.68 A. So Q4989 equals 24.3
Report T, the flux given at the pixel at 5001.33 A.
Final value 23.2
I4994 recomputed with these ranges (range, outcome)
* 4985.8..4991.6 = 22.7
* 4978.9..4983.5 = 22.2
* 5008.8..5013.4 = 23.1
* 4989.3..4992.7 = 22.4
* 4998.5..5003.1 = 22.3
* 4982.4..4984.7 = 22.3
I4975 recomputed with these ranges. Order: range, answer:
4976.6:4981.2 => 22.8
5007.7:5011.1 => 22.6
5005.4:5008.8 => 21.3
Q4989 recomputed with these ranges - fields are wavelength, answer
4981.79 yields 21.4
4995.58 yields 22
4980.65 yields 21.3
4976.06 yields 22.1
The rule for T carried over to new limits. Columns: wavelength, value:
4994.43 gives 21.9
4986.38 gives 22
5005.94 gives 21.7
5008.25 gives 21.1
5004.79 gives 23.2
